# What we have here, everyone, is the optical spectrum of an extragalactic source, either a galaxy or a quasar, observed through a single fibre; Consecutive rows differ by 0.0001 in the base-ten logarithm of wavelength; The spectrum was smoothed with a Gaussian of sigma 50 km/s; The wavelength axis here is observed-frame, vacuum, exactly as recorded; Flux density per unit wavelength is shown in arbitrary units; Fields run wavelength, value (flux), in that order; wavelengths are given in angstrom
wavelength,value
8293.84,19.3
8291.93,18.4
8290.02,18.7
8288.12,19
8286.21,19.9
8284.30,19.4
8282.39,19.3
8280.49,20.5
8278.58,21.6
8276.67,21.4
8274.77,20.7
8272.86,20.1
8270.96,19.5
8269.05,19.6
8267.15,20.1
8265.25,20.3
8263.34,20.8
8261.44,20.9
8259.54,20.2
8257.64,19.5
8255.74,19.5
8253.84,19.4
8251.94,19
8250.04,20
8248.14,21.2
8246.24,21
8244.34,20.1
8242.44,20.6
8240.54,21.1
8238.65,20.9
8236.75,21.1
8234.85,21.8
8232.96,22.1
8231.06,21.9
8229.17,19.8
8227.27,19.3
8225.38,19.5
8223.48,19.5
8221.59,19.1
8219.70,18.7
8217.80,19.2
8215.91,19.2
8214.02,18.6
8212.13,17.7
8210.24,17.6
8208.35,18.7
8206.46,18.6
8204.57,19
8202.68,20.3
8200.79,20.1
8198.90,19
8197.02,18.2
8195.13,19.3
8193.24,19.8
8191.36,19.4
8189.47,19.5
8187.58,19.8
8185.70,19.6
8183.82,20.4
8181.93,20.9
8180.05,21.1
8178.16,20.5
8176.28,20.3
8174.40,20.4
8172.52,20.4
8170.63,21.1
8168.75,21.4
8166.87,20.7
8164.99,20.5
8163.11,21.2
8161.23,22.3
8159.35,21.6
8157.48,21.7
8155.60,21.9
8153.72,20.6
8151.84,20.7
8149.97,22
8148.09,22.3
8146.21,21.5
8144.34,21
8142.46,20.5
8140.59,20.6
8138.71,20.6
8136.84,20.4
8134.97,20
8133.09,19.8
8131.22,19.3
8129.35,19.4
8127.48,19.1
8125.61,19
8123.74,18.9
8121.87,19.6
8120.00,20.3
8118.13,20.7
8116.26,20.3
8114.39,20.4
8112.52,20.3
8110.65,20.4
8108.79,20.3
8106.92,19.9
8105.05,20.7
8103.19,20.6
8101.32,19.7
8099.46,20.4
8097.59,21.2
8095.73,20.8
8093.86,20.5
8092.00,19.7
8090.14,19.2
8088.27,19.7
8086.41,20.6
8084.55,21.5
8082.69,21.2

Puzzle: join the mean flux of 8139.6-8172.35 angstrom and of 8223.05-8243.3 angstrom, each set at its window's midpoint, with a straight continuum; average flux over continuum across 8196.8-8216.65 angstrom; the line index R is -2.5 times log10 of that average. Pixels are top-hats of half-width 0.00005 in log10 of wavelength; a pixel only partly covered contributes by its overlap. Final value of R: 0.11 mag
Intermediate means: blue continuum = 21.2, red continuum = 20.7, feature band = 18.8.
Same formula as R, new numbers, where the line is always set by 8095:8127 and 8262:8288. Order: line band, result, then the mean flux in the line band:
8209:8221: 0.09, 18.5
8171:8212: 0.03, 19.6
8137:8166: -0.06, 21.2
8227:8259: -0.02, 20.5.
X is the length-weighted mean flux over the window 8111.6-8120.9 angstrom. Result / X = 20.4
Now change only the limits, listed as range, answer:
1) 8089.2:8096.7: 20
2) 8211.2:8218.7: 18.7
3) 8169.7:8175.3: 20.6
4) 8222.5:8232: 20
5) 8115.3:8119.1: 20.5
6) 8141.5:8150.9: 21.5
